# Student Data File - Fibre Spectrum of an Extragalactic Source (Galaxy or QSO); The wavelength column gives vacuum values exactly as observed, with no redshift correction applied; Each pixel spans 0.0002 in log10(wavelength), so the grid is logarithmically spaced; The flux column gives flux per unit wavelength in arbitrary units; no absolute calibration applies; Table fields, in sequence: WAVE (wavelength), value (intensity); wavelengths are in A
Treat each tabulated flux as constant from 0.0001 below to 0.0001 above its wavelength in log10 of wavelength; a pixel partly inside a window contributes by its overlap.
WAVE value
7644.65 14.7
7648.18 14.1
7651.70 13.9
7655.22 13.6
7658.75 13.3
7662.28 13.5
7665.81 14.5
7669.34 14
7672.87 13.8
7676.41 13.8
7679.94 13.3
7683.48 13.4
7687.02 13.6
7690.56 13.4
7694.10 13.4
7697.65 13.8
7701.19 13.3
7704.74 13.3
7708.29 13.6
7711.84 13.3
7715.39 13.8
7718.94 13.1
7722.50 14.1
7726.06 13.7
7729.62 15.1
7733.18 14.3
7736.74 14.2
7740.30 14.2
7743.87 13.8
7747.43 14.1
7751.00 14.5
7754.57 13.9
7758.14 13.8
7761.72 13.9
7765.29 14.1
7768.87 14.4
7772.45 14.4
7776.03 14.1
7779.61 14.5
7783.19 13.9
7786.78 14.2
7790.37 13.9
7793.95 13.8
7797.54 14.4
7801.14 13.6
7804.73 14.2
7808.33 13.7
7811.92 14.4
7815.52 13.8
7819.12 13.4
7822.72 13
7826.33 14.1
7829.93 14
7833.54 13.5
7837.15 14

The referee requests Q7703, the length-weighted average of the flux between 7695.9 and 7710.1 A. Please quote 13.5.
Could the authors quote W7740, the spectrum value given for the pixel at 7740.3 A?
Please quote 14.2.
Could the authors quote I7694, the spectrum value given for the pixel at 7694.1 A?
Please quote 13.4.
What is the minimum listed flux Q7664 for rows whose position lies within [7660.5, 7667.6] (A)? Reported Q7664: 13.5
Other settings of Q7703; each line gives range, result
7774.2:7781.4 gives 14.3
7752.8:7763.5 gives 13.9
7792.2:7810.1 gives 13.9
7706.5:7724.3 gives 13.6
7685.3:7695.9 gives 13.5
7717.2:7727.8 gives 13.6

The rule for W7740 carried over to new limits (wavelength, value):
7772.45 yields 14.4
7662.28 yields 13.5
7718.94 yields 13.1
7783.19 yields 13.9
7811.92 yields 14.4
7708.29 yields 13.6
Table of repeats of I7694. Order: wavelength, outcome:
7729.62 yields 15.1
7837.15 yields 14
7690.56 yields 13.4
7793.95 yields 13.8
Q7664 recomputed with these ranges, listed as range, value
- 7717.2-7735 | 13.1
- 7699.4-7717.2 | 13.3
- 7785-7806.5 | 13.6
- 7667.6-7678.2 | 13.8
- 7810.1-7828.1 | 13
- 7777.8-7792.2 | 13.9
